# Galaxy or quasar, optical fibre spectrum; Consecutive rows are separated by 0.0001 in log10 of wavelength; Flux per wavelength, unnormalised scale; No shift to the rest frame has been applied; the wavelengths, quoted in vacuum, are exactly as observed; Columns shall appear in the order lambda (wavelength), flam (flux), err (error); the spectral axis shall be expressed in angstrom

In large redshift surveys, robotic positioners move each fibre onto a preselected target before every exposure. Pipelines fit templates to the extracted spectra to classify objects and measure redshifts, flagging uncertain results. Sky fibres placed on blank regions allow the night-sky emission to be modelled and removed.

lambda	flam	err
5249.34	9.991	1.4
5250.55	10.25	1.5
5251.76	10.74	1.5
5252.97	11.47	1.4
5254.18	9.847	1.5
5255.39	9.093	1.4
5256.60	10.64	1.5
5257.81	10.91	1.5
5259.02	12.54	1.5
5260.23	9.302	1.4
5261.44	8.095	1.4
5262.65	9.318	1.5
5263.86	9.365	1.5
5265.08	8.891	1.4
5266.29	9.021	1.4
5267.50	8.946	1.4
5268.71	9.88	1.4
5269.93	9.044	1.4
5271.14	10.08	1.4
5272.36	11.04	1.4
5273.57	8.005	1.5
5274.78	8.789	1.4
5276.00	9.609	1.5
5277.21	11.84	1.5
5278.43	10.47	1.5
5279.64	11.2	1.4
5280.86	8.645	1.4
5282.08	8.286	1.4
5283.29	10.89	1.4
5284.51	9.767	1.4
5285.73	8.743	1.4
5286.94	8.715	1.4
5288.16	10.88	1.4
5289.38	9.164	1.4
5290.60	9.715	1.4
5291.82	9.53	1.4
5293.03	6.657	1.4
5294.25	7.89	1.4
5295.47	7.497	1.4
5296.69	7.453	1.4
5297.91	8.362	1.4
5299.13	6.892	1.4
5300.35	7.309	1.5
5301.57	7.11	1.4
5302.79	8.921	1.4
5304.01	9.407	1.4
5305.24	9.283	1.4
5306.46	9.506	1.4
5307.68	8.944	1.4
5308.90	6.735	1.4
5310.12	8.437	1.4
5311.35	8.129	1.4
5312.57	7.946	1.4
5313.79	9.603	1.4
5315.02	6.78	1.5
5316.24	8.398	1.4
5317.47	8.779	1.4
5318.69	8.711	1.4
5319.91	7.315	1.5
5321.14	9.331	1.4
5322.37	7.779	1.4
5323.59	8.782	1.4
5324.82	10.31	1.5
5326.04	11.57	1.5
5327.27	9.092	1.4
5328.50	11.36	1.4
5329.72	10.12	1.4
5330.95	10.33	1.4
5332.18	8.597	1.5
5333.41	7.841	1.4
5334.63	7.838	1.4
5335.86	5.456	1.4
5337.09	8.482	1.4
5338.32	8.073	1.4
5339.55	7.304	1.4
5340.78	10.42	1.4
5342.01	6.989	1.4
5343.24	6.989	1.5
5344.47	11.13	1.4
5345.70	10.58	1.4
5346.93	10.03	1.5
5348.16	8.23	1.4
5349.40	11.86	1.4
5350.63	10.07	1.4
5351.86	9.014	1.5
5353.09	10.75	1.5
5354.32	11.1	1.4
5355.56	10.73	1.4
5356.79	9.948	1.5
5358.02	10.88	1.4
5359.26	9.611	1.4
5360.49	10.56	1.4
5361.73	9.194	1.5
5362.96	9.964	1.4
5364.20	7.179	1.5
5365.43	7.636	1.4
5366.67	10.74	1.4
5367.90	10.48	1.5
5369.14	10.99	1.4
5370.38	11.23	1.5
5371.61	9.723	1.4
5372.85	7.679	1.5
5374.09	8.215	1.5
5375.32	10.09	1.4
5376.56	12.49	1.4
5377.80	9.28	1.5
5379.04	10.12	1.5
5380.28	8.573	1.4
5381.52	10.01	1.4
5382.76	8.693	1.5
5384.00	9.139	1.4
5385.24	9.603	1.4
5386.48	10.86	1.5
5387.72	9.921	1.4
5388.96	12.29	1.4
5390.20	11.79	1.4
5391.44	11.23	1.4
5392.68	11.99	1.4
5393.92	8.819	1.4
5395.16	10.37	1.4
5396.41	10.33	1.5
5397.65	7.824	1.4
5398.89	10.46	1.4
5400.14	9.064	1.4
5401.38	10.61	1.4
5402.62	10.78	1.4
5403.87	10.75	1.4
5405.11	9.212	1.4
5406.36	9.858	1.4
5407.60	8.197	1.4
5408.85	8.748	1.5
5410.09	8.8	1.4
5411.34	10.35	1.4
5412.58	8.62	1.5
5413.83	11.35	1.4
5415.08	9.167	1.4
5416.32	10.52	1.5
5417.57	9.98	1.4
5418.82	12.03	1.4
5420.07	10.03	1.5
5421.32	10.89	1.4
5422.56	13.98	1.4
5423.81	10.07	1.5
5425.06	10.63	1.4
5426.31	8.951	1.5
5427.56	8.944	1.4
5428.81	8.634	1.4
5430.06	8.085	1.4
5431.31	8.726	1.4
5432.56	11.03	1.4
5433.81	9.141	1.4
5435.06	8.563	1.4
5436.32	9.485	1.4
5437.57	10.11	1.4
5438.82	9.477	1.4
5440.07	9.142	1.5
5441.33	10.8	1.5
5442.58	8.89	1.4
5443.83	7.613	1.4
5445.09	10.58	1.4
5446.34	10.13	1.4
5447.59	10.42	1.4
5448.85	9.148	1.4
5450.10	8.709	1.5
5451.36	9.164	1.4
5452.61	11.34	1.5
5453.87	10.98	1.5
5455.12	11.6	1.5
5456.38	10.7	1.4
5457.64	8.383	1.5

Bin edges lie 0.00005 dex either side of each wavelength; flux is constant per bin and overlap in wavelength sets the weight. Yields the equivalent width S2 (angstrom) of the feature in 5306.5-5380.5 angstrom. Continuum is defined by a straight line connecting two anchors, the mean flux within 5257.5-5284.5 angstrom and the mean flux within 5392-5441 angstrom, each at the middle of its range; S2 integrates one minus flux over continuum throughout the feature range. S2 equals 4.0 angstrom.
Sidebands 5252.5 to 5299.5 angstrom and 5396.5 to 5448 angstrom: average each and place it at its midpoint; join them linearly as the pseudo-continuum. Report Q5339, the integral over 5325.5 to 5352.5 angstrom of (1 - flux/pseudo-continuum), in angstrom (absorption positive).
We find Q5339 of 1.17 angstrom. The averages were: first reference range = 9.4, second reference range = 9.78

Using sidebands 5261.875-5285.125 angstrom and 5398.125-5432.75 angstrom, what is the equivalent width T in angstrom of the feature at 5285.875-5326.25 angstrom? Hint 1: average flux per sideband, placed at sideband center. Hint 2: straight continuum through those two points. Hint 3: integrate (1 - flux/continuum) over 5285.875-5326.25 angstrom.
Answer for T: 4.9 angstrom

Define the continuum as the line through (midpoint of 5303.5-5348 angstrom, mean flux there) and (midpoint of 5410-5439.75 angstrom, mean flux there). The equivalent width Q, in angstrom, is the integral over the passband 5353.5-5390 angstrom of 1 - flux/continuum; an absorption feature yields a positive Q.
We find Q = -2.4 angstrom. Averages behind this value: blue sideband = 8.78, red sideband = 9.91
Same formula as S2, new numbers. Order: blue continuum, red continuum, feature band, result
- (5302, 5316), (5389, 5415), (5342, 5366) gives -1.2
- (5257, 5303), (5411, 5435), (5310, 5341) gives 2.4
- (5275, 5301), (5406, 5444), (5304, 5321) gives 1.3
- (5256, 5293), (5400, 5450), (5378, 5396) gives -0.9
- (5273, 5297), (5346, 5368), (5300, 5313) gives 1.4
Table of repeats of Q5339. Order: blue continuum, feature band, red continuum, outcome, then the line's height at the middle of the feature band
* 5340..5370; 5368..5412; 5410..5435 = -0.25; 9.89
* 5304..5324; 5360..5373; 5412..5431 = -0.55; 9.25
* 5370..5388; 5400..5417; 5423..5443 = -0.31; 9.56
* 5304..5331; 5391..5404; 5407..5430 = -0.57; 9.74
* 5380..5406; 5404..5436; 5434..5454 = 0.20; 9.86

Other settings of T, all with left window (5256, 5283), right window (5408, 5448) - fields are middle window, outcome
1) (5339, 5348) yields 0.7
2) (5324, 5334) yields -0.1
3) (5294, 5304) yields 2.0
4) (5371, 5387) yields 0.3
